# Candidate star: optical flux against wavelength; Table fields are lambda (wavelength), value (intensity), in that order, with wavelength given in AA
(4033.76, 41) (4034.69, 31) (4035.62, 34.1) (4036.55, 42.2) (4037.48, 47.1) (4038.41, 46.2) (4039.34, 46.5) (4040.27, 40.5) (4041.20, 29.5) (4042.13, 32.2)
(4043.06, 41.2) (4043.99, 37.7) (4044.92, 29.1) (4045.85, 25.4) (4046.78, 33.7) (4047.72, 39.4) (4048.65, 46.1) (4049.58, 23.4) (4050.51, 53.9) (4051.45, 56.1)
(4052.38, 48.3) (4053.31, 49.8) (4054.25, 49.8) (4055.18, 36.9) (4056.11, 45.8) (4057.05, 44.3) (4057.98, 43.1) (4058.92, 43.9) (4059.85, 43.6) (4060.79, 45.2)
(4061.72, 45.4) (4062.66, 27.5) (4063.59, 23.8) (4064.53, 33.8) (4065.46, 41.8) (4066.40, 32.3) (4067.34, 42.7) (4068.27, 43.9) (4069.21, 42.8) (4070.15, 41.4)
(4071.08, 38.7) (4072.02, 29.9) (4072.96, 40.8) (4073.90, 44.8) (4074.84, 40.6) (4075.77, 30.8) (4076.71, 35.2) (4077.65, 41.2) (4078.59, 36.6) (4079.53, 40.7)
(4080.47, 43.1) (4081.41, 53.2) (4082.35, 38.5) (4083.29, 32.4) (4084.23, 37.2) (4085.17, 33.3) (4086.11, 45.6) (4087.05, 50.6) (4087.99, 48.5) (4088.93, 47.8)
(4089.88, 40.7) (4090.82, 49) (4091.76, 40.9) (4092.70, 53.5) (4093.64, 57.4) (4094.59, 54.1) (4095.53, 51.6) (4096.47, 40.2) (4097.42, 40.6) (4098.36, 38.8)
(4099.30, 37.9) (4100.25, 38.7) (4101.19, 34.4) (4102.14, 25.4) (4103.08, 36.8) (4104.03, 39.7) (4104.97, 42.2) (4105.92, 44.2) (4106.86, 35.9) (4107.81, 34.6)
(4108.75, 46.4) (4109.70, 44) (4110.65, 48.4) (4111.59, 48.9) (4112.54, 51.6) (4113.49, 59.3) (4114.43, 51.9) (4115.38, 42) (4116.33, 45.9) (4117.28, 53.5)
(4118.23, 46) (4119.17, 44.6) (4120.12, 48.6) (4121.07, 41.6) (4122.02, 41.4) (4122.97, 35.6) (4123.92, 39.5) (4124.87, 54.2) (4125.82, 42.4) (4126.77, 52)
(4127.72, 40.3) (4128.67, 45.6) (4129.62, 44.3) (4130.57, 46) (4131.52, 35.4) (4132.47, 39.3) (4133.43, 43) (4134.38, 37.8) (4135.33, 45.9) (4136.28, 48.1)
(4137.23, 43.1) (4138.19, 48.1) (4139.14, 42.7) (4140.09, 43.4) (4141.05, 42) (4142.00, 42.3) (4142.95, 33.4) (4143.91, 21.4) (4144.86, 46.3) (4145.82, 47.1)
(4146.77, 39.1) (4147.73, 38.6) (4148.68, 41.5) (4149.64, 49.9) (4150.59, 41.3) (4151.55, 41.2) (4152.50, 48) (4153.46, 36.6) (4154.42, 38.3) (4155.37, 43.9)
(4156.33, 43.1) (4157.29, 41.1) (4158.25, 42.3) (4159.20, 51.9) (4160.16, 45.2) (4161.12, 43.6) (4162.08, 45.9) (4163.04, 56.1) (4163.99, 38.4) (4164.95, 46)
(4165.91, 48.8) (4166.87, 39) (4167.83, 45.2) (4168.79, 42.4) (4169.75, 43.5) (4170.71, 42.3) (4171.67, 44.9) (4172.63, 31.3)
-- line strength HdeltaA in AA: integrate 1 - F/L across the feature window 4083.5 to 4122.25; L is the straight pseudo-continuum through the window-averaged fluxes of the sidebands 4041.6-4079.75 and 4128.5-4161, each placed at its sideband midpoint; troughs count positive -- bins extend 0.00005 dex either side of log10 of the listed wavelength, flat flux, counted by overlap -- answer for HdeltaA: -3.1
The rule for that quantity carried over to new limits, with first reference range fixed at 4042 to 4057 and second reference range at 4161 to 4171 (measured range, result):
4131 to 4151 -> 1.1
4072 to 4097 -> -0.7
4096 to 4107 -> 1.2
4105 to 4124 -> -1.0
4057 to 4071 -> 0.6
